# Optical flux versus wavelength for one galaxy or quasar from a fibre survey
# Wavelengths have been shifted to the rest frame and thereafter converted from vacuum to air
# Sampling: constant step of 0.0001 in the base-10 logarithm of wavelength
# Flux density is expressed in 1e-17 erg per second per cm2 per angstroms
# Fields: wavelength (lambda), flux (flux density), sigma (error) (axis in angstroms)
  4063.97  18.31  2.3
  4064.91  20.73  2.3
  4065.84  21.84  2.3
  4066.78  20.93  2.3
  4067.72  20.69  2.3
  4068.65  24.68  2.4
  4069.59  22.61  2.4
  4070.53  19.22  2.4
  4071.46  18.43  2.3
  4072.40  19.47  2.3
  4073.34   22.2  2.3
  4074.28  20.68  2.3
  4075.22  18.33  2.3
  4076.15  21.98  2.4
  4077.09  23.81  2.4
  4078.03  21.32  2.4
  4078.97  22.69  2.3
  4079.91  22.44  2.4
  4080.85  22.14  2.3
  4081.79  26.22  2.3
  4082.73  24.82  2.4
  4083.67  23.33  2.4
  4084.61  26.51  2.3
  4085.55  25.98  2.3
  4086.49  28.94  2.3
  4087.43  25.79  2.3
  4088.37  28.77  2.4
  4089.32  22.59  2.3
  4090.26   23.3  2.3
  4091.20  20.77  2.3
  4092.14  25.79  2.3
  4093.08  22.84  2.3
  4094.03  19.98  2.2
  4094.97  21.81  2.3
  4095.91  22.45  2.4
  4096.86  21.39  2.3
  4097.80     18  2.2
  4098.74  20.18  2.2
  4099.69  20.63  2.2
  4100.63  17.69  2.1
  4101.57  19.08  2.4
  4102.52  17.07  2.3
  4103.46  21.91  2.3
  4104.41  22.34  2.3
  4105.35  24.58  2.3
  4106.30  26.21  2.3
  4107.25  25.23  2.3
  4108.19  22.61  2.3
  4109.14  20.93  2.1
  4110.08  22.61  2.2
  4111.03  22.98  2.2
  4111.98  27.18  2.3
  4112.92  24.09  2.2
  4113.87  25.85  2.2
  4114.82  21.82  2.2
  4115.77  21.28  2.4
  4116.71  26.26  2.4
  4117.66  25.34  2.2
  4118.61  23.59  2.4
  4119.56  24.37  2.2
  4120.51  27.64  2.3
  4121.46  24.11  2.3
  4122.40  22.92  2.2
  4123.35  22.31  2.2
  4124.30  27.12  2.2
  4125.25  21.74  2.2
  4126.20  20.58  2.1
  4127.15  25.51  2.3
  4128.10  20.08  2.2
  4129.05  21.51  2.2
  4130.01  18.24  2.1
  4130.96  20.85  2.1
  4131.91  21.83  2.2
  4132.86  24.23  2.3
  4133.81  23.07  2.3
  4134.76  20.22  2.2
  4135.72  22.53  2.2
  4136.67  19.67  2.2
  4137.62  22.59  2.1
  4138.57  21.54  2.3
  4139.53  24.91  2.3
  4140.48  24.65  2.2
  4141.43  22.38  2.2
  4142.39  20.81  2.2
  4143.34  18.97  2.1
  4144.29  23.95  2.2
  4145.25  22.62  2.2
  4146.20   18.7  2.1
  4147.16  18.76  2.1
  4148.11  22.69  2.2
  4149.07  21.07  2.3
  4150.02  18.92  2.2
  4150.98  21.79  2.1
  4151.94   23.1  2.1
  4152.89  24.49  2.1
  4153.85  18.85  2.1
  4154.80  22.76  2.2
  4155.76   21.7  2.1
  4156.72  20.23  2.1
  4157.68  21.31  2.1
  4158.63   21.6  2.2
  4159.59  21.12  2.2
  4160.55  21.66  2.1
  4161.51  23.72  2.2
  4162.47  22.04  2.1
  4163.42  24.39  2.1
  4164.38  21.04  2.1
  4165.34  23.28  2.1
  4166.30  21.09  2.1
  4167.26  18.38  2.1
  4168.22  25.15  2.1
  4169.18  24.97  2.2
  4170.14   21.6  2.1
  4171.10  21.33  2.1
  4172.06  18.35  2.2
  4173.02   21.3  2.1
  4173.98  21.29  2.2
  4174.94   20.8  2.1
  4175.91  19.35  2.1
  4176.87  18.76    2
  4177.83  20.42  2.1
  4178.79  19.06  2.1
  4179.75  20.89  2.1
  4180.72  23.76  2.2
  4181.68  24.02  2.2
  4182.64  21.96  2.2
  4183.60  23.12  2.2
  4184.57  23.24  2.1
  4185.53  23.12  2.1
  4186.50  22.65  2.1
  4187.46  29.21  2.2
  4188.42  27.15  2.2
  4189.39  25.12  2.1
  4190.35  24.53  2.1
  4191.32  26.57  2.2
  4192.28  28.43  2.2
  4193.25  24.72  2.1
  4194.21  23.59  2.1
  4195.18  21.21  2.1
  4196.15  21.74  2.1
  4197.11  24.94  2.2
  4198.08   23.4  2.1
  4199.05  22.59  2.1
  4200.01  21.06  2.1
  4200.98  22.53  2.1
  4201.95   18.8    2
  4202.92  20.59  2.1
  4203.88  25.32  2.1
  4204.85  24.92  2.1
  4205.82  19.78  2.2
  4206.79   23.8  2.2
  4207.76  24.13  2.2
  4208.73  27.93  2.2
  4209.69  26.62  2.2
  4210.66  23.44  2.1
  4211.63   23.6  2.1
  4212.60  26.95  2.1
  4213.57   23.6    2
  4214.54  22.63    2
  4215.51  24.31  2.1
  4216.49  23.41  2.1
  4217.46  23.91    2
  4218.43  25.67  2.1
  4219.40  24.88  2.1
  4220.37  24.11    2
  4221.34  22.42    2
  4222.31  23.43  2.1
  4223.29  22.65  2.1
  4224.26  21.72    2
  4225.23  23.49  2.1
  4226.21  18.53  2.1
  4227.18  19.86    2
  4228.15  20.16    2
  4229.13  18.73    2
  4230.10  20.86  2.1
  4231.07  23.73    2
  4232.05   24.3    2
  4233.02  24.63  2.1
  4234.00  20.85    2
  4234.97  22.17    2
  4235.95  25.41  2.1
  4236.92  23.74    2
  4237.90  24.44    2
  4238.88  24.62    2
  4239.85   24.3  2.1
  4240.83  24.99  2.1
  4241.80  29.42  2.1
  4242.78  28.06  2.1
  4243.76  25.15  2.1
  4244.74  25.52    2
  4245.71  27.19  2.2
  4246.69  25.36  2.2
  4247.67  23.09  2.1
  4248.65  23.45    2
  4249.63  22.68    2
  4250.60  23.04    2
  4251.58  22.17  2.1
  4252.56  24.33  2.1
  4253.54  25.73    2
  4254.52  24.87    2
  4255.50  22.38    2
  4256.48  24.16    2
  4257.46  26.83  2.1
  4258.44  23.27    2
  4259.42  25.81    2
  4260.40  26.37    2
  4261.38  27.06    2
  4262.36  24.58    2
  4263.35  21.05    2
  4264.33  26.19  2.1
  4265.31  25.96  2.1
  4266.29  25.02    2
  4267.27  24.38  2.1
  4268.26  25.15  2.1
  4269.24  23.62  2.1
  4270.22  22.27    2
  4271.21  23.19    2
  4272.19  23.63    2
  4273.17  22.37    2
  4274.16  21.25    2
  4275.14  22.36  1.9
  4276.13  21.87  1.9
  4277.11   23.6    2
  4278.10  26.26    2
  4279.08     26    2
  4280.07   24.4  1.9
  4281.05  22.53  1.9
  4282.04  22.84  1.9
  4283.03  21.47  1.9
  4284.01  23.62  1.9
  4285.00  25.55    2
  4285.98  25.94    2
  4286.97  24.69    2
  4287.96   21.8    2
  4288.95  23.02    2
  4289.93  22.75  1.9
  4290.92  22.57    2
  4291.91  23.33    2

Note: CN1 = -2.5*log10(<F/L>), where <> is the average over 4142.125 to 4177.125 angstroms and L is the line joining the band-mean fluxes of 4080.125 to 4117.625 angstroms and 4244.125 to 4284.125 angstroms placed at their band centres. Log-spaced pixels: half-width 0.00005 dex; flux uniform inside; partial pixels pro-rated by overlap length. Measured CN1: 0.100 mag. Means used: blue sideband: 23.1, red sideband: 24.1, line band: 21.4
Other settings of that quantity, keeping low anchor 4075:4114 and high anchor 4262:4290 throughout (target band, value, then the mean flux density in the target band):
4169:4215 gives 0.012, 23.1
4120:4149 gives 0.043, 22.2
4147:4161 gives 0.088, 21.4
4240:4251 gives -0.075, 25.3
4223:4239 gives 0.058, 22.3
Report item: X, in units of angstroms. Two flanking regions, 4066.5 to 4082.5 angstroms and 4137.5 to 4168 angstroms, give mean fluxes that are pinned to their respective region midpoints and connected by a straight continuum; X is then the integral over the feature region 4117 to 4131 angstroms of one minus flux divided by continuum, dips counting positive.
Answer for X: -0.9 angstroms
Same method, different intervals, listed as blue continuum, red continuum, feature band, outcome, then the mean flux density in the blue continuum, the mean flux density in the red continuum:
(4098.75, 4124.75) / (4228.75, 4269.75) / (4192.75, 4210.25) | 0.6 angstroms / 23.2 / 24.4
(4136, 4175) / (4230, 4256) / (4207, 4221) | -0.7 angstroms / 21.7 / 24.4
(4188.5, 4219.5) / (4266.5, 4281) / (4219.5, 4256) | 0.3 angstroms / 23.9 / 23.6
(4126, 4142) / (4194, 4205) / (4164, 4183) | 0.8 angstroms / 22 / 22.5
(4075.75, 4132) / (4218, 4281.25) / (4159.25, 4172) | 0.7 angstroms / 23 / 23.9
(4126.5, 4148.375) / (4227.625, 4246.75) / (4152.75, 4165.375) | 0.2 angstroms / 21.7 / 24.2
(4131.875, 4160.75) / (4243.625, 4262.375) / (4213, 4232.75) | 1.0 angstroms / 21.7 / 24.7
